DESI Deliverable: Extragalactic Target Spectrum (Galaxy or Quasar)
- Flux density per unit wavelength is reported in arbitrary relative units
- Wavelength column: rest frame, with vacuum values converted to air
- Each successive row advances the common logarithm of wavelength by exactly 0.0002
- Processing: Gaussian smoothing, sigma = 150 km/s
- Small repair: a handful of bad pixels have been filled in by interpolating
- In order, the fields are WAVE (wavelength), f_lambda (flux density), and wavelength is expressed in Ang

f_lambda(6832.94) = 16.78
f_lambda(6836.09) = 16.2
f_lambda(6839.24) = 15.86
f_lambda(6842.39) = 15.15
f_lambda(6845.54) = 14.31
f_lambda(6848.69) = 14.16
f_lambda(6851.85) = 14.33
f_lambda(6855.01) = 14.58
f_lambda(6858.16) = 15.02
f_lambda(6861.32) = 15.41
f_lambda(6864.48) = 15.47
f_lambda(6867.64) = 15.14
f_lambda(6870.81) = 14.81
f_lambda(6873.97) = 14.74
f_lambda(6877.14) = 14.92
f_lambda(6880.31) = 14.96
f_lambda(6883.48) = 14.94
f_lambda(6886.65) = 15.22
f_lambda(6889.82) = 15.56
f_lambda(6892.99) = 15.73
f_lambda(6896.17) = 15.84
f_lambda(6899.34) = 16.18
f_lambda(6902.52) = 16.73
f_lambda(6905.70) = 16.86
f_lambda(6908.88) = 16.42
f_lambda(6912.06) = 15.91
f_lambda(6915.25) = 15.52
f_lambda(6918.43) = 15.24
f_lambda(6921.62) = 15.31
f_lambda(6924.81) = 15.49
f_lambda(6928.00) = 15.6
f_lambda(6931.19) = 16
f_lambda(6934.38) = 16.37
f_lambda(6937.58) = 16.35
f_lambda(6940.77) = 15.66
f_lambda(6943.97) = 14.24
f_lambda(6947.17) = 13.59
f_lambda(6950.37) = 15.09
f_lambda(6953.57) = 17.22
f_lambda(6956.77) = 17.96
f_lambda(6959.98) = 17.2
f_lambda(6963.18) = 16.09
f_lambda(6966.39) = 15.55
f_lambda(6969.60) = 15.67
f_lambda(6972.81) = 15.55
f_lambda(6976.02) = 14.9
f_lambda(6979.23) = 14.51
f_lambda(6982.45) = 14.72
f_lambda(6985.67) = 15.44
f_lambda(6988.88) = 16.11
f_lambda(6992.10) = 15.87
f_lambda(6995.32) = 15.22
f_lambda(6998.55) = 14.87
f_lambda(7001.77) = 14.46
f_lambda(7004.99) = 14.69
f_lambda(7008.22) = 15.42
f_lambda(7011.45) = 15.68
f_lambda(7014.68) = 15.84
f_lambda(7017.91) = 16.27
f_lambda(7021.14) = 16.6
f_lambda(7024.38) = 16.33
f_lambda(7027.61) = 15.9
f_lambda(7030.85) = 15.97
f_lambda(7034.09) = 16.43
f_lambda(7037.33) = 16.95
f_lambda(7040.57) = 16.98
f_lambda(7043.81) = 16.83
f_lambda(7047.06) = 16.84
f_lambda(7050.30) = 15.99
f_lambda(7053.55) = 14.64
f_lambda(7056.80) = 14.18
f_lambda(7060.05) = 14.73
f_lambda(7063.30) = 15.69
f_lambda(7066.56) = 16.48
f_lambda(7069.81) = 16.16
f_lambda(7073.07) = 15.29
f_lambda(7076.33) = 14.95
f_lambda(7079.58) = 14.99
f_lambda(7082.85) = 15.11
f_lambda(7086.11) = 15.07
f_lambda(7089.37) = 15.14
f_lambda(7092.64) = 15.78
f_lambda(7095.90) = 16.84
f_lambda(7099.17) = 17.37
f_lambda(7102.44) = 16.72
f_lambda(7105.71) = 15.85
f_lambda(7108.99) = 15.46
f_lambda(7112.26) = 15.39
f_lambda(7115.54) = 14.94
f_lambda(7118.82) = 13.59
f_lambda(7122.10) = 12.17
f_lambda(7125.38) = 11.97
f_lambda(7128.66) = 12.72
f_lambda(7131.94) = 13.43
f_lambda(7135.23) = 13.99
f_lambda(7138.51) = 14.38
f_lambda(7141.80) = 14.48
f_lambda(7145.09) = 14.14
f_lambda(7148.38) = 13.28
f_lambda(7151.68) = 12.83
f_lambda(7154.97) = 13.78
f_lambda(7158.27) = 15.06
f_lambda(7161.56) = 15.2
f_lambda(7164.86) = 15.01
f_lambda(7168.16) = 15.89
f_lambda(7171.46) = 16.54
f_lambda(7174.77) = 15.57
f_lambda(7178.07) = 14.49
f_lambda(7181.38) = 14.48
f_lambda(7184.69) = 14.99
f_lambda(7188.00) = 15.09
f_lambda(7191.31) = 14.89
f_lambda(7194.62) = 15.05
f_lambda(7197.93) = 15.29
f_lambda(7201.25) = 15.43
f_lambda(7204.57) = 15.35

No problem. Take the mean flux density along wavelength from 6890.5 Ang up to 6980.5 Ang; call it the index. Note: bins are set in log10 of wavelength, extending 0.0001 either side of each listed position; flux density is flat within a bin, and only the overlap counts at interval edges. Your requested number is 15.8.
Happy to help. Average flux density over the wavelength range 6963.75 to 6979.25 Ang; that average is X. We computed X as 15.4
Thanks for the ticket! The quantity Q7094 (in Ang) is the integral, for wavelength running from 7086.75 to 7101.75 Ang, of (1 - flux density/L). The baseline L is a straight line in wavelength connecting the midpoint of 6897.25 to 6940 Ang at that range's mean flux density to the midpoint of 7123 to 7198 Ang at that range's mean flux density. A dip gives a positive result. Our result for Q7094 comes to -1.4 Ang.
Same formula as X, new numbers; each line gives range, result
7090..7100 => 16.5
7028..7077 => 15.9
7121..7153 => 13.4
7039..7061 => 15.8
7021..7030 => 16.2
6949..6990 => 15.8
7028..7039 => 16.4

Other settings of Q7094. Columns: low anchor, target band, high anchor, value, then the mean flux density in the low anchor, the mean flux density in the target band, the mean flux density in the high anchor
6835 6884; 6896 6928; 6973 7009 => -1.91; 15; 15.9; 15.1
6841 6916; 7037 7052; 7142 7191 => -1.70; 15.3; 16.7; 14.7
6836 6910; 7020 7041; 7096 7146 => -2.27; 15.3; 16.4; 14.5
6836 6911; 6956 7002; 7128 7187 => -1.74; 15.3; 15.6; 14.5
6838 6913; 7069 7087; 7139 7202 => -0.31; 15.3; 15.2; 14.8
